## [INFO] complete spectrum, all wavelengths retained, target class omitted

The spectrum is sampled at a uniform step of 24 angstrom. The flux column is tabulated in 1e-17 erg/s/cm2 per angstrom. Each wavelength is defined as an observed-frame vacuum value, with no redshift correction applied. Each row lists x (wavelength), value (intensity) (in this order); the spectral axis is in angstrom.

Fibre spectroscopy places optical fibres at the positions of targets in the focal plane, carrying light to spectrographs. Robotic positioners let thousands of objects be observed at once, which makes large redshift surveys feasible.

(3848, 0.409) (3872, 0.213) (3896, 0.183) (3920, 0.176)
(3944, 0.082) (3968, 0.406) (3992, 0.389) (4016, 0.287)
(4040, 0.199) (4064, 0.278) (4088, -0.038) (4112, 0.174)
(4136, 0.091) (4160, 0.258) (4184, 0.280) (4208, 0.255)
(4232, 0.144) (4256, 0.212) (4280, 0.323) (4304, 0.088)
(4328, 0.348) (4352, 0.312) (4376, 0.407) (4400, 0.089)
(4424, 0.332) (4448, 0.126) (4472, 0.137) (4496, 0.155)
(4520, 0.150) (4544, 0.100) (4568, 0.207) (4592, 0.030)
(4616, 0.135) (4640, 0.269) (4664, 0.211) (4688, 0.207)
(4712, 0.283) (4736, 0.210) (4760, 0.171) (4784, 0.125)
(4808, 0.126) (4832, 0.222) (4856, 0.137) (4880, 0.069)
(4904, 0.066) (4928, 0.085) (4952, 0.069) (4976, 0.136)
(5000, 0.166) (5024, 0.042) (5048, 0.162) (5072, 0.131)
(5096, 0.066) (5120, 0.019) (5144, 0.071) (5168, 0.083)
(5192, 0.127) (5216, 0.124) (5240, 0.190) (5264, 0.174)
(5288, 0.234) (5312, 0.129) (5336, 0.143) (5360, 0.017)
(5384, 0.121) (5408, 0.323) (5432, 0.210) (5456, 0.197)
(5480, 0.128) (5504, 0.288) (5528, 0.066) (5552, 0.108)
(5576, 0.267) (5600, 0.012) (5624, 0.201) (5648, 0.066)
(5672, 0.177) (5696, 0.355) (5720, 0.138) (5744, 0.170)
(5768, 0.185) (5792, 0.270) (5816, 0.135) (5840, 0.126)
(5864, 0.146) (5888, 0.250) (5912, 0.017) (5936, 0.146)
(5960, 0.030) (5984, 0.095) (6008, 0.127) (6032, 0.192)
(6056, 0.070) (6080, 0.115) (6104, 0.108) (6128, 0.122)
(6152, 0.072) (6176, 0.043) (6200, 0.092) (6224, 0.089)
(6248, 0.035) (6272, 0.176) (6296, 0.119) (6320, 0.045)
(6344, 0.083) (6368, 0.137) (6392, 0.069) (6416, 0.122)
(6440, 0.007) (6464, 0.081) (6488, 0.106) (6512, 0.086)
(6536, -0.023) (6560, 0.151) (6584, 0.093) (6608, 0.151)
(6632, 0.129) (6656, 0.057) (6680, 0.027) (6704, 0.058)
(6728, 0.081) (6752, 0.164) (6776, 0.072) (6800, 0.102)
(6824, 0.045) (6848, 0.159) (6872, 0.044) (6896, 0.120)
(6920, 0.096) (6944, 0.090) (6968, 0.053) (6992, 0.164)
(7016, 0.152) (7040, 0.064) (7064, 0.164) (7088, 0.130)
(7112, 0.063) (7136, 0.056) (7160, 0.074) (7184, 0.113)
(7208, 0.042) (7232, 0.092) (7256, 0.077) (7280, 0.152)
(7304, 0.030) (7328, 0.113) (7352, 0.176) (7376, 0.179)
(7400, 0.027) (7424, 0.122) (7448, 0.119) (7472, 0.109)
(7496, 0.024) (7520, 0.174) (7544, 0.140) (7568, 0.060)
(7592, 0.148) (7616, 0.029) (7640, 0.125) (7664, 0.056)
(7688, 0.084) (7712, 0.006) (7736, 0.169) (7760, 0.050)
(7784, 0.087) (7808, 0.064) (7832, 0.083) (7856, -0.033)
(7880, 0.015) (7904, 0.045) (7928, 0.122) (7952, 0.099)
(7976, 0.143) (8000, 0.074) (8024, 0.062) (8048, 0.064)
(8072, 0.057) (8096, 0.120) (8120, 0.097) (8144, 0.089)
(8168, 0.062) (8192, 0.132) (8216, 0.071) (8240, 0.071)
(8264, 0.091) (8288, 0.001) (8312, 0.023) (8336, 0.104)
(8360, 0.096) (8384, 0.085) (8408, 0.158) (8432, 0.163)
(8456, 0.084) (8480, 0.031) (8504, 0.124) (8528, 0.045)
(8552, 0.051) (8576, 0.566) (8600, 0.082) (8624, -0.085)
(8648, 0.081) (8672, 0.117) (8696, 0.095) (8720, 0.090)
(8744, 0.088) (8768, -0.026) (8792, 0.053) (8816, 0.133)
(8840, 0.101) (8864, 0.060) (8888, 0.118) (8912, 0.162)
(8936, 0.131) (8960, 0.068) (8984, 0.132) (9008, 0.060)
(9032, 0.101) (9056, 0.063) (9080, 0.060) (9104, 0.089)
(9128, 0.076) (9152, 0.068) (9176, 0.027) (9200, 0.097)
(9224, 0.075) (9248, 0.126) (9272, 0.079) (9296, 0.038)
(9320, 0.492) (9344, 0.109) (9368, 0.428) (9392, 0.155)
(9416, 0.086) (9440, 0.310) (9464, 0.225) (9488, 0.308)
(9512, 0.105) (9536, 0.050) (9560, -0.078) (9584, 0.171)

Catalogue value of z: 1.300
